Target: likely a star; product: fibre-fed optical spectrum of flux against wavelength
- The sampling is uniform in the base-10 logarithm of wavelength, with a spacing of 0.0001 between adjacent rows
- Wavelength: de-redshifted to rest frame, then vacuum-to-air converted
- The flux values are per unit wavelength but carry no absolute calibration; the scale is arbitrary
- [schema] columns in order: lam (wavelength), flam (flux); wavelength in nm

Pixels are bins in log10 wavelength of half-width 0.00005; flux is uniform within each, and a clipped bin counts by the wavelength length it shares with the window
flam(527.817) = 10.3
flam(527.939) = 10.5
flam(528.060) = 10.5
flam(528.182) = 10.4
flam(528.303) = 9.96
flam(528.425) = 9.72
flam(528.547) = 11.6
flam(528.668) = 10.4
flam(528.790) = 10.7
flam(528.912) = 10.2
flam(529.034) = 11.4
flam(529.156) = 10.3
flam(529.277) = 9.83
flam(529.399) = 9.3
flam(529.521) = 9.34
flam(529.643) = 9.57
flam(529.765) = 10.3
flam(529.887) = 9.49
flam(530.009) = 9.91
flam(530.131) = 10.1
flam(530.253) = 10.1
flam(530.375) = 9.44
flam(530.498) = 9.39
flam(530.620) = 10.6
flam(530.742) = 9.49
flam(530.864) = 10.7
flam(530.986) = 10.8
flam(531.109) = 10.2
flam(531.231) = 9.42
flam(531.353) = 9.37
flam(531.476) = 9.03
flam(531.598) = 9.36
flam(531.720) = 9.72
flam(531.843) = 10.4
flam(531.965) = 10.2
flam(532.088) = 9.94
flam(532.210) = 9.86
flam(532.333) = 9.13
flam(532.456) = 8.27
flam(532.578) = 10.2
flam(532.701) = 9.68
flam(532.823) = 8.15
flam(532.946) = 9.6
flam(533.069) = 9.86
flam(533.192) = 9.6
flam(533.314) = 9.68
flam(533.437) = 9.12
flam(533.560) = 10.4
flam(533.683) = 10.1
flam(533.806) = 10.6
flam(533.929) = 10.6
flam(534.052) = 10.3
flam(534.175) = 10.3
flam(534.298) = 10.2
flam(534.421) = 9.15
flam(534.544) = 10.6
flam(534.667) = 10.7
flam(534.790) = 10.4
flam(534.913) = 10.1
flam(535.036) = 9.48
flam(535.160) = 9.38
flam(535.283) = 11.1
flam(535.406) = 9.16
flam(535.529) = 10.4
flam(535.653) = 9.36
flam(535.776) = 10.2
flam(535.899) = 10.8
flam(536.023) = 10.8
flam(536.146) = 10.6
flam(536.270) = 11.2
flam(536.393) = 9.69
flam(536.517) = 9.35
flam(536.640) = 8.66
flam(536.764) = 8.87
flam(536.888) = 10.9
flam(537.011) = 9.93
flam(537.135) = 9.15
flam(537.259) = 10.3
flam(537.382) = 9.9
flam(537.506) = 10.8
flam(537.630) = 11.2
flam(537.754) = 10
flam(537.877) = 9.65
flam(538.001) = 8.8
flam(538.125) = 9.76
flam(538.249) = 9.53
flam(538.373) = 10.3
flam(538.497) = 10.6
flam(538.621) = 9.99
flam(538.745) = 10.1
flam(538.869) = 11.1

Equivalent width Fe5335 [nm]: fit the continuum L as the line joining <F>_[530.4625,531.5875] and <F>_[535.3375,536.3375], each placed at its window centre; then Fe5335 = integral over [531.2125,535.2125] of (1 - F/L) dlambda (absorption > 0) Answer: 0.12 nm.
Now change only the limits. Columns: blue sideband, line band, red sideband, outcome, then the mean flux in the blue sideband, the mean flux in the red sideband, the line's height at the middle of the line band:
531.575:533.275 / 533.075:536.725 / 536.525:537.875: -0.11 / 9.58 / 9.94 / 9.76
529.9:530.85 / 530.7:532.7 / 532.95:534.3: 0.04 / 9.88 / 10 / 9.95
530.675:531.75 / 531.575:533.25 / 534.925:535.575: 0.04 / 9.8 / 9.91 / 9.83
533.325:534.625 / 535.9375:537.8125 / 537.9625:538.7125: -0.03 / 10.1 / 9.87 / 9.96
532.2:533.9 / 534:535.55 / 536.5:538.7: -0.06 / 9.6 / 9.89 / 9.71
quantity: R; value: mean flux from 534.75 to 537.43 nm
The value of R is 9.99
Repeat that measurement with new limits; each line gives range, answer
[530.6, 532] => 9.92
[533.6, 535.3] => 10.2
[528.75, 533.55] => 9.79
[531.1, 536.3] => 9.91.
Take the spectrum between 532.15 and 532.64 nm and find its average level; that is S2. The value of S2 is 9.35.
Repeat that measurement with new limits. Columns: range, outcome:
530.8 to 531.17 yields 10.6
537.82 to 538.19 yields 9.39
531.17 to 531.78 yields 9.39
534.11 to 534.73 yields 10.2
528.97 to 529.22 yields 10.8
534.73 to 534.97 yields 10.3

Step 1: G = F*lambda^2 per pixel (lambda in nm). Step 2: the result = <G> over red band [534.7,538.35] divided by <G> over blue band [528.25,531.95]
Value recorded 1.02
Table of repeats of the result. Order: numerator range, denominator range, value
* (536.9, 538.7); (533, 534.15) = 1.01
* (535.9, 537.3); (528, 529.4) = 0.99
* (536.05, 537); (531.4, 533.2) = 1.06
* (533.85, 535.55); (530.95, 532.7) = 1.06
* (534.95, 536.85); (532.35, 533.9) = 1.05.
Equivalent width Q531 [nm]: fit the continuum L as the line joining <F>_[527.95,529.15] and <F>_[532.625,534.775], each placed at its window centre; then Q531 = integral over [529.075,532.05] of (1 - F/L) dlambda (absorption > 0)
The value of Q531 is 0.126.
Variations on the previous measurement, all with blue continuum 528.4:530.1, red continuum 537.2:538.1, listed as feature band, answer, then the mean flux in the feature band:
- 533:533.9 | 0.02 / 9.93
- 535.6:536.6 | -0.01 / 10.2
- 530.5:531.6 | 0.03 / 9.89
